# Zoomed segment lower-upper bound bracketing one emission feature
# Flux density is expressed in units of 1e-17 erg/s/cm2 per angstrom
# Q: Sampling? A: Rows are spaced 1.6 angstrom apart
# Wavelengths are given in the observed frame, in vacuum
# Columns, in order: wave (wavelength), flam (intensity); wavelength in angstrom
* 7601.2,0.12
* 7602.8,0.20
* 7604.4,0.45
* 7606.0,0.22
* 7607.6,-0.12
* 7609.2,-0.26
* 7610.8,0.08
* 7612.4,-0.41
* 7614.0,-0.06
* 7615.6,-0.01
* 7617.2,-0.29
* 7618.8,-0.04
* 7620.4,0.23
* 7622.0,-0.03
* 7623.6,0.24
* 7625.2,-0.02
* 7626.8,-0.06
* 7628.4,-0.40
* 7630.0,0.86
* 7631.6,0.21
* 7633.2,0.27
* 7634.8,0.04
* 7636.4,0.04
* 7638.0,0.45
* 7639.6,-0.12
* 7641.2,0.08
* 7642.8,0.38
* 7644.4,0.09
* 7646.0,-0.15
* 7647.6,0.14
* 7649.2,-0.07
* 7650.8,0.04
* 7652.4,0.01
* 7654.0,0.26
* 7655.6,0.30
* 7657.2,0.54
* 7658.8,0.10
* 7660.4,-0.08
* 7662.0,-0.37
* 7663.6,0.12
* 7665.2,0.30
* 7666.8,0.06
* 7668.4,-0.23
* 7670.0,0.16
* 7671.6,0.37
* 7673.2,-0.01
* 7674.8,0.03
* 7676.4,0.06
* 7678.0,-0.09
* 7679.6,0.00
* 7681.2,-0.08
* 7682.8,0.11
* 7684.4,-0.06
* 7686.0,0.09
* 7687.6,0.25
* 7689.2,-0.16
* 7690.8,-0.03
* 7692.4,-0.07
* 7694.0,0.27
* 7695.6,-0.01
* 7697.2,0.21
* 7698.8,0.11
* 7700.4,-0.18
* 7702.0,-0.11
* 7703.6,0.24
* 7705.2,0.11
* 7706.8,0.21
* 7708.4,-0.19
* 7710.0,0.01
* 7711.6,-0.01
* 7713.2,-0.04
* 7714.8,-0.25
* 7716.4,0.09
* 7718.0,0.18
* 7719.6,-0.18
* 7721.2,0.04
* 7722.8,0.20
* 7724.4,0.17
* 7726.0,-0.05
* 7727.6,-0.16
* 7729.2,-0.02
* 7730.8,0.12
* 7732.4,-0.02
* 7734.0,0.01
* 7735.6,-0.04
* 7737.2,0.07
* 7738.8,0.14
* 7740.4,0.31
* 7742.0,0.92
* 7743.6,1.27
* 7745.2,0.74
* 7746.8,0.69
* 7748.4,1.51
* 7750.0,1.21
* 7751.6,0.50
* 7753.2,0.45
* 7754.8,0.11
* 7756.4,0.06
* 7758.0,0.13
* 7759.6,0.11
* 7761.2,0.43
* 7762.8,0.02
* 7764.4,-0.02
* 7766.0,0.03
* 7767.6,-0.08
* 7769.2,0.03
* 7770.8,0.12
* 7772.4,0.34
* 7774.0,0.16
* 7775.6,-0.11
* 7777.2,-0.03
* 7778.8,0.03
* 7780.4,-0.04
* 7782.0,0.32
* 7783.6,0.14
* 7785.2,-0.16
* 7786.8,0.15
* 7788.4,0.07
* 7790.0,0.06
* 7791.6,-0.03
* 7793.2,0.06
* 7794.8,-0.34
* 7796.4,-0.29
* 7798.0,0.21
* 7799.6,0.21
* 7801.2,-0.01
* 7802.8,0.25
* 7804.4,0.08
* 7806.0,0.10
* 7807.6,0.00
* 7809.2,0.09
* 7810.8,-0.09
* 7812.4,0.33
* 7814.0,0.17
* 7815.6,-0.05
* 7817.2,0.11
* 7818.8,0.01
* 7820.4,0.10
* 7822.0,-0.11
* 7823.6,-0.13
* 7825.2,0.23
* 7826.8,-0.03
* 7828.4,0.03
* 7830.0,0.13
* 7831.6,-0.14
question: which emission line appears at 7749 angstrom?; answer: [O II]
